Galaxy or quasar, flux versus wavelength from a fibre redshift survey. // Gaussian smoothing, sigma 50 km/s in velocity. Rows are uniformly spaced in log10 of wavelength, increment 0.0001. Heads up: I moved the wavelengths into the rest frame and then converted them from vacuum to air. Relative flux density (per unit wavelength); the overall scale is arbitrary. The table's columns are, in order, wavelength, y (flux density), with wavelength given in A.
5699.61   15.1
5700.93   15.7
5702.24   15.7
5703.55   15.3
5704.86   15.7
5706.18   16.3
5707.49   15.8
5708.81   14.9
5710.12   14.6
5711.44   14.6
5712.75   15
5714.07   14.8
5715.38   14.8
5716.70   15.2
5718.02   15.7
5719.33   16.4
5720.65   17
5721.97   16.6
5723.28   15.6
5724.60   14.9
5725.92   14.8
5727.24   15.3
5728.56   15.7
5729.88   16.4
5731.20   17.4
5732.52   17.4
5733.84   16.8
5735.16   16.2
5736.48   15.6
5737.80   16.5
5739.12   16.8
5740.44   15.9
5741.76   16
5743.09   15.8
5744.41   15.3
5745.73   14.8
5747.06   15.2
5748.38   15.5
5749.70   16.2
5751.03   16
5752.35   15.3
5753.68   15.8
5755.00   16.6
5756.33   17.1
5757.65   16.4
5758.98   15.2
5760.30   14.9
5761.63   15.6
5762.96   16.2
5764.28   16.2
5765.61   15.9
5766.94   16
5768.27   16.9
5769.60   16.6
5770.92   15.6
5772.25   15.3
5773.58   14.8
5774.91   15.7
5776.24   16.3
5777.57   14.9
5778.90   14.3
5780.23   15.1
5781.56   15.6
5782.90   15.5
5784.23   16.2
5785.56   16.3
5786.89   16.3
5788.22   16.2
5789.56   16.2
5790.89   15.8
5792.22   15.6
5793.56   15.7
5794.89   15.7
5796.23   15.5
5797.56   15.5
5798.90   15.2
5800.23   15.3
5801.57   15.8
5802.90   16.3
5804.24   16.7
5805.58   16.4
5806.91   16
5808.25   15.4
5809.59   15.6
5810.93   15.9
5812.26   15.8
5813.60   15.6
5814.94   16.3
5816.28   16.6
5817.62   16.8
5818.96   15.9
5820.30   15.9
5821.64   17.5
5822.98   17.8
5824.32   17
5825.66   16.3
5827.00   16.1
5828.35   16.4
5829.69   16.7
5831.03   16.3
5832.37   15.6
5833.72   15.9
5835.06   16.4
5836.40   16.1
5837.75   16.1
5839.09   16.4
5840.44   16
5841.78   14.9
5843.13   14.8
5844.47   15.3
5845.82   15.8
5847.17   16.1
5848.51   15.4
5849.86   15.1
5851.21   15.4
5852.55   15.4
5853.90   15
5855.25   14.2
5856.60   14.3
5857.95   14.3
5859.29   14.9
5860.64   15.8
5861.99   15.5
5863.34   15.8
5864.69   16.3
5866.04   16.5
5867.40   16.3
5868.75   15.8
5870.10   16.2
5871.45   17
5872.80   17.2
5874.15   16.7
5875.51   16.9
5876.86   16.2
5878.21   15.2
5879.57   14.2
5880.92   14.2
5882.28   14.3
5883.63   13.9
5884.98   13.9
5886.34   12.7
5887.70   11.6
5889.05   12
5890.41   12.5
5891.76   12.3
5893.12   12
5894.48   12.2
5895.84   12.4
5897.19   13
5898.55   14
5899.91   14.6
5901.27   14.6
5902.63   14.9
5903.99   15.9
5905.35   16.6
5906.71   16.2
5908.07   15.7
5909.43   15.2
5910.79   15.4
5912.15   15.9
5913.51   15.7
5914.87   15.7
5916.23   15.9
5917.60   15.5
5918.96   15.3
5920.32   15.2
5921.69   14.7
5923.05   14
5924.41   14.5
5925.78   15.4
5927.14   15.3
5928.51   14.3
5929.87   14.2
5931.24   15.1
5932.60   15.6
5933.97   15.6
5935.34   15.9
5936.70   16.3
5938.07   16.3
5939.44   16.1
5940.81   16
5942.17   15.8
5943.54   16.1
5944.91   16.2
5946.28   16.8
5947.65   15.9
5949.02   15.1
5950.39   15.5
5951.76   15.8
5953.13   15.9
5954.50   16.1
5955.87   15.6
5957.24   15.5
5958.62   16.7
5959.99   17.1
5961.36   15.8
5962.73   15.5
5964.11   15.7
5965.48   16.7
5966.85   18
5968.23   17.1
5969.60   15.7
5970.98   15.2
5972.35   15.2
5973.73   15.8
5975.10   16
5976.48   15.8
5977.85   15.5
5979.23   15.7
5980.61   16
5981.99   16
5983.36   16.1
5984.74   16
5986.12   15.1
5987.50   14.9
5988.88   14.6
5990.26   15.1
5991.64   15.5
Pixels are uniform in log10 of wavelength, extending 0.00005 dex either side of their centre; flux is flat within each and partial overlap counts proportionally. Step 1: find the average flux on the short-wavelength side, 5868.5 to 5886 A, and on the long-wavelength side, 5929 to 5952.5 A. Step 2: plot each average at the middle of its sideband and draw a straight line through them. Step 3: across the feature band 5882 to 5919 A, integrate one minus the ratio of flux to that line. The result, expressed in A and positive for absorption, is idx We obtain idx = 3.1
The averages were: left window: 15.5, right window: 15.8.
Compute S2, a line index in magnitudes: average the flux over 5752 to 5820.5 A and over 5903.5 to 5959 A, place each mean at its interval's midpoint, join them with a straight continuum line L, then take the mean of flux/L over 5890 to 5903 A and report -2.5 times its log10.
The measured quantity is 0.18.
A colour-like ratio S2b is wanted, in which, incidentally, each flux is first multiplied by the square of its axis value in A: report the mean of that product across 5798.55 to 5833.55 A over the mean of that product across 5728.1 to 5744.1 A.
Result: 1.02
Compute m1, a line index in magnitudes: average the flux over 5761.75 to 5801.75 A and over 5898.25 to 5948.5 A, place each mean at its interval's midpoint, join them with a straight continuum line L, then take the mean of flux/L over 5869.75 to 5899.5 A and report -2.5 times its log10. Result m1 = 0.11 mag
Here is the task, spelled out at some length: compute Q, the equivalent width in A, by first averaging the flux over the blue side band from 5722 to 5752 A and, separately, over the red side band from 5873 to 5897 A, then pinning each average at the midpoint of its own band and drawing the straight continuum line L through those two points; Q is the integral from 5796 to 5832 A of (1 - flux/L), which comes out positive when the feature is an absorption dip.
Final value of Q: -3.35 A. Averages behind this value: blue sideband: 15.9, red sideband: 13.8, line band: 16.2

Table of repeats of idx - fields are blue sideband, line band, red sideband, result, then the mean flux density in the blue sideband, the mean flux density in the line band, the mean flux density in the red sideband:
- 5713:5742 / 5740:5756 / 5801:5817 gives 0.3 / 16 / 15.7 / 16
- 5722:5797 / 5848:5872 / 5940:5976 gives 0.7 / 15.9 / 15.5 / 16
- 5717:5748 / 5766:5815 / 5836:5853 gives 0.0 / 16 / 15.8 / 15.6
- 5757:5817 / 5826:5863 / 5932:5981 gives 0.7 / 15.8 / 15.6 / 16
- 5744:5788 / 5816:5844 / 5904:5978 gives -0.9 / 15.8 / 16.3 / 15.7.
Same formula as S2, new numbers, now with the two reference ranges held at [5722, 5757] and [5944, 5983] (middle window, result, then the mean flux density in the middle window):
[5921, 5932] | 0.09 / 14.7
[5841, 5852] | 0.04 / 15.4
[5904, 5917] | 0.01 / 15.8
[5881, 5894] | 0.24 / 12.9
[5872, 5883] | 0.03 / 15.6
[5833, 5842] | 0.00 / 16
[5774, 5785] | 0.04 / 15.4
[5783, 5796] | 0.00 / 16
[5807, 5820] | 0.00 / 16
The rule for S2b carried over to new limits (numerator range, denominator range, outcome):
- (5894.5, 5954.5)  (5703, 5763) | 1.04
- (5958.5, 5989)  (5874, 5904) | 1.19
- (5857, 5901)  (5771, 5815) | 0.95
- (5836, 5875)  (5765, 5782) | 1.03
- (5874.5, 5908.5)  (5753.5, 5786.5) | 0.93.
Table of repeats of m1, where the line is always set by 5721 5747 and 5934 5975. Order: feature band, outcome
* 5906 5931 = 0.06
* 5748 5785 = 0.01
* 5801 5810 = 0.00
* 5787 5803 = 0.02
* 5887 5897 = 0.30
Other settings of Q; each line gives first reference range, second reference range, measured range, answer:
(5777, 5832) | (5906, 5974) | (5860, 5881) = -0.2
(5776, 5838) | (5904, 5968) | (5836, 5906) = 4.3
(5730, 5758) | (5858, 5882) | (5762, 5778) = 0.2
